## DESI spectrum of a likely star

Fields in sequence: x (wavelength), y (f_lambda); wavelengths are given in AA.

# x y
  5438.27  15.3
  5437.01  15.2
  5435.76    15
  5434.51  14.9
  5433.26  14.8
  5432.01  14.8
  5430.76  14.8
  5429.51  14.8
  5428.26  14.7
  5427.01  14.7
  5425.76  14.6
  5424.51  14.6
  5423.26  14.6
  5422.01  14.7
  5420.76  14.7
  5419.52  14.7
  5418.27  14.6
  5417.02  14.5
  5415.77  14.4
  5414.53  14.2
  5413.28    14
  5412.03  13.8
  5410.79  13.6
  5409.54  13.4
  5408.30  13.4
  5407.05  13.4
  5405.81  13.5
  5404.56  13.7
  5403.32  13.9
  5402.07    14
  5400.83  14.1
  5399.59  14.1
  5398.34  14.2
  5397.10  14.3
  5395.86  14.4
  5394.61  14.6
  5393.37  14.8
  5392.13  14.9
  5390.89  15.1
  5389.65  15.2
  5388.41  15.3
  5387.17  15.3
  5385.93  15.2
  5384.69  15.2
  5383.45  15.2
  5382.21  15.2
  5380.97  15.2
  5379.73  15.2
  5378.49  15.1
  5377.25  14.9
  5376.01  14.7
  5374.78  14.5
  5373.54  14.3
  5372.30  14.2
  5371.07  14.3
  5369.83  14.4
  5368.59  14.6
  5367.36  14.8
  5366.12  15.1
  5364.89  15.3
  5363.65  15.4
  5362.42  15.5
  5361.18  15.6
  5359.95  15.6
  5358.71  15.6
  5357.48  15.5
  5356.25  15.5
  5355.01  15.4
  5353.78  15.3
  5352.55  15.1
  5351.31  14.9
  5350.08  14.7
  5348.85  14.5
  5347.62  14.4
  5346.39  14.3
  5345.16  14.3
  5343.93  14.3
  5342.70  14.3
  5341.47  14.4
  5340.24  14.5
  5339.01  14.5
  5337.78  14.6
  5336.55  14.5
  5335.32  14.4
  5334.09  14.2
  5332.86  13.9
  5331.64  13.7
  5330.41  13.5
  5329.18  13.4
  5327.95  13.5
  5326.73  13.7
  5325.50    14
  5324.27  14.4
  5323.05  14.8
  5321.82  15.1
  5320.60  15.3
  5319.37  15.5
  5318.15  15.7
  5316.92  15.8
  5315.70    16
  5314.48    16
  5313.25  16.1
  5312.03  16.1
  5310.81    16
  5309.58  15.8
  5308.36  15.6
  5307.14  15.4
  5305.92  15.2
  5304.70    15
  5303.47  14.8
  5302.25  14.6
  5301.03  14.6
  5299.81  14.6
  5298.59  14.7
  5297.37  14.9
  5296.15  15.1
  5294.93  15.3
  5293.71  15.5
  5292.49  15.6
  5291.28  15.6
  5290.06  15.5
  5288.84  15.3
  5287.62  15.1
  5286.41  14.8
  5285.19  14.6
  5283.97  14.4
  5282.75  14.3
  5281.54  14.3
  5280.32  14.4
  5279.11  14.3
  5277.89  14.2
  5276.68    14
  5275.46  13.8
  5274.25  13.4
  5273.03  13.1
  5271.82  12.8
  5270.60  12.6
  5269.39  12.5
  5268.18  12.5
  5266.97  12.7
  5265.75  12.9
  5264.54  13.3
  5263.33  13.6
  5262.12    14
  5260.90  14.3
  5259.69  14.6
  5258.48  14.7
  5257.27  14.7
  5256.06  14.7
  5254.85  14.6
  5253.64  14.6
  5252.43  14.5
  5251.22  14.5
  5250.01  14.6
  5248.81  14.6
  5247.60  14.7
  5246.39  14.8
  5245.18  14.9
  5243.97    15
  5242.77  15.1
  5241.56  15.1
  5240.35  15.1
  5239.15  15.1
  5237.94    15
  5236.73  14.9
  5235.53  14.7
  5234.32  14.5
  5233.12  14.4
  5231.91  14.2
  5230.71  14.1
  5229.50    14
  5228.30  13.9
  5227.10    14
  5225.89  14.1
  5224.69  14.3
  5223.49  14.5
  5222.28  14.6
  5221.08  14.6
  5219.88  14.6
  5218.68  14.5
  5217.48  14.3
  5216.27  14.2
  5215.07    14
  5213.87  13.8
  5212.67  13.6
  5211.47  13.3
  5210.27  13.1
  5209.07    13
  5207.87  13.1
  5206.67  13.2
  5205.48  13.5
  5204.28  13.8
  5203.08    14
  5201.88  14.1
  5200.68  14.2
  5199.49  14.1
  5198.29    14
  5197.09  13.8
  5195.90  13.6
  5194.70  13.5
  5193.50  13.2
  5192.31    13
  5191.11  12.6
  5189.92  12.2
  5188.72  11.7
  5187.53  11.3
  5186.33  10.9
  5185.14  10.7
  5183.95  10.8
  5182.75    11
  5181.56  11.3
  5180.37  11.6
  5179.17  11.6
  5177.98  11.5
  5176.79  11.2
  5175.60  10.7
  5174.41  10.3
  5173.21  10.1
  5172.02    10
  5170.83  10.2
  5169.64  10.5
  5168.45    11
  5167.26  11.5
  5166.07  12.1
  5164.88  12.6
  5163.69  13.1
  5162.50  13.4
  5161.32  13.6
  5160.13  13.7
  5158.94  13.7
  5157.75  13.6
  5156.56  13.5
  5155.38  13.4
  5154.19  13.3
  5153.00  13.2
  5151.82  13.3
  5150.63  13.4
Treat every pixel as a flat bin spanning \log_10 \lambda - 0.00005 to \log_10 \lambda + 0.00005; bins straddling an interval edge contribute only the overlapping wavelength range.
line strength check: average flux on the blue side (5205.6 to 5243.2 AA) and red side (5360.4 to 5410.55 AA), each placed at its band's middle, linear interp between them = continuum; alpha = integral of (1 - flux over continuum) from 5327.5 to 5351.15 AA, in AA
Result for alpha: 0.47 AA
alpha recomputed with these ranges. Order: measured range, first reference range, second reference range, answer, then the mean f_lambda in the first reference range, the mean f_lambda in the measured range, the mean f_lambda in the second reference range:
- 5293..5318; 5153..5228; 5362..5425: -2.8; 12.8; 15.4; 14.6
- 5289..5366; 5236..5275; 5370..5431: -3.3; 14.2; 15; 14.5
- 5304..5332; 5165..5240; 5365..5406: -2.0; 13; 15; 14.7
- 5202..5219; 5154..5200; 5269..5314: -1.0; 12.1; 13.7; 14.7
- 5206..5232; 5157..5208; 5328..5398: -2.3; 12.3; 14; 14.8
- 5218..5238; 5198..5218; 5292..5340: -0.7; 13.7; 14.4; 14.9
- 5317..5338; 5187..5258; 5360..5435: 0.0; 14.1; 14.4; 14.6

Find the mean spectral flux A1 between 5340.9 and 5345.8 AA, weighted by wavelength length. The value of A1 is 14.3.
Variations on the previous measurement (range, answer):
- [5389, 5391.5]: 15.2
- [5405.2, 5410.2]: 13.4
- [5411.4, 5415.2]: 14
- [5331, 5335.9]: 14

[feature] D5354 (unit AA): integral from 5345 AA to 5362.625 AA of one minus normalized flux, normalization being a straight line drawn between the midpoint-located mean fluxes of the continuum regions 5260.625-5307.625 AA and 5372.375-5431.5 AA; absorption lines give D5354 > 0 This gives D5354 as -0.8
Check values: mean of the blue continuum 14.3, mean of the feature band 15.1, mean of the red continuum 14.5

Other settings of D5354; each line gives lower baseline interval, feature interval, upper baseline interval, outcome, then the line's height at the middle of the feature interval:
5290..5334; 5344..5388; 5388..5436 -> -0.91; 14.7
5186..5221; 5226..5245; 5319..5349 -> -1.34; 13.6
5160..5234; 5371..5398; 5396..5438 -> -1.45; 14.1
